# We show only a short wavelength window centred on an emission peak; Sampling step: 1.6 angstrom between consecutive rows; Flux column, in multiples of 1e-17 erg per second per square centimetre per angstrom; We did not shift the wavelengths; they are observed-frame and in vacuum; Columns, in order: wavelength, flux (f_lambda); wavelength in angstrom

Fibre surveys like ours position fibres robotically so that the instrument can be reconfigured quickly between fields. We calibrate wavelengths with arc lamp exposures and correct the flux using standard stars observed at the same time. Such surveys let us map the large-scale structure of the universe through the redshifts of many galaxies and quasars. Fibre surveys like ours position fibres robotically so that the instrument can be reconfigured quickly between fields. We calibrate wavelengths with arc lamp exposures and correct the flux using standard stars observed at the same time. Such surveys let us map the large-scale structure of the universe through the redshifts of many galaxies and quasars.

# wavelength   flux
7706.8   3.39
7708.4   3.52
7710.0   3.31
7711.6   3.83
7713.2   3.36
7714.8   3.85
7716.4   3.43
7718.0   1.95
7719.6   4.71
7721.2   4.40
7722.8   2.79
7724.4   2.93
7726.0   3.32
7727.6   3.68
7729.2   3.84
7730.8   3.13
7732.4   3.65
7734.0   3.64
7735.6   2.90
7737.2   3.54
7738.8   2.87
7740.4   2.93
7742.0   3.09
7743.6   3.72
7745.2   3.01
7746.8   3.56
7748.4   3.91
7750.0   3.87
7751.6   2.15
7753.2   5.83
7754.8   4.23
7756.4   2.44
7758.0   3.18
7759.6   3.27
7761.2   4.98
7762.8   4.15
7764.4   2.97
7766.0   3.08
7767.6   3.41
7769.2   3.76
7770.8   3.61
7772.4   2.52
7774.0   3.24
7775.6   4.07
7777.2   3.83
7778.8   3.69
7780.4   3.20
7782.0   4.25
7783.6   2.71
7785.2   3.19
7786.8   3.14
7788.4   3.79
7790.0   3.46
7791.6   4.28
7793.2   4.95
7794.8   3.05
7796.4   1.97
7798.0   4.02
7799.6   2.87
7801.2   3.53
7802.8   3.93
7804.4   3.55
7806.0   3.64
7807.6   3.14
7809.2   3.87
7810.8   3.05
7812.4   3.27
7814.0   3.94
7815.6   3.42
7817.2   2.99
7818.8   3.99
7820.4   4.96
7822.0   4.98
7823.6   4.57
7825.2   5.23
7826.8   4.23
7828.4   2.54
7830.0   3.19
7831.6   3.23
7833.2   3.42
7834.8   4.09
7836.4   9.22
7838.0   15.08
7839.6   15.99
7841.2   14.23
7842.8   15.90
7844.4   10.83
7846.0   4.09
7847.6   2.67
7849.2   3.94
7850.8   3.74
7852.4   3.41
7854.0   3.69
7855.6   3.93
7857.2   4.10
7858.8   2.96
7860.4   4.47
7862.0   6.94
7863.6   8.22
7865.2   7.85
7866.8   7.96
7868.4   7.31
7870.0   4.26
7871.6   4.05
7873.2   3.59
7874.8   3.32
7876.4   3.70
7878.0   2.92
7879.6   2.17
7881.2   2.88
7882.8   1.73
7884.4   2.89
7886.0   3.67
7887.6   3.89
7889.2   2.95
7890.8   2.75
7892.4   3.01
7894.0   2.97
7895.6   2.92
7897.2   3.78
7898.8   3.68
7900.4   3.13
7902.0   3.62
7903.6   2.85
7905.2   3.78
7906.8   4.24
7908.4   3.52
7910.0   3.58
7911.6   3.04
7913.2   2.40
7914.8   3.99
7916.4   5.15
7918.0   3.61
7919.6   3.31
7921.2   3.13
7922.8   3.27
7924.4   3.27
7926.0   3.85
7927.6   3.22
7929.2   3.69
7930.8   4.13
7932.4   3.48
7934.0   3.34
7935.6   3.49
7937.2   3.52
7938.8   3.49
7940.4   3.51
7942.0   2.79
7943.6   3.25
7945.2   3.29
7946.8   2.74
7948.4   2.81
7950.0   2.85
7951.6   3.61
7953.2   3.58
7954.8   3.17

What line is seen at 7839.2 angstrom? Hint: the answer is H-alpha 6563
